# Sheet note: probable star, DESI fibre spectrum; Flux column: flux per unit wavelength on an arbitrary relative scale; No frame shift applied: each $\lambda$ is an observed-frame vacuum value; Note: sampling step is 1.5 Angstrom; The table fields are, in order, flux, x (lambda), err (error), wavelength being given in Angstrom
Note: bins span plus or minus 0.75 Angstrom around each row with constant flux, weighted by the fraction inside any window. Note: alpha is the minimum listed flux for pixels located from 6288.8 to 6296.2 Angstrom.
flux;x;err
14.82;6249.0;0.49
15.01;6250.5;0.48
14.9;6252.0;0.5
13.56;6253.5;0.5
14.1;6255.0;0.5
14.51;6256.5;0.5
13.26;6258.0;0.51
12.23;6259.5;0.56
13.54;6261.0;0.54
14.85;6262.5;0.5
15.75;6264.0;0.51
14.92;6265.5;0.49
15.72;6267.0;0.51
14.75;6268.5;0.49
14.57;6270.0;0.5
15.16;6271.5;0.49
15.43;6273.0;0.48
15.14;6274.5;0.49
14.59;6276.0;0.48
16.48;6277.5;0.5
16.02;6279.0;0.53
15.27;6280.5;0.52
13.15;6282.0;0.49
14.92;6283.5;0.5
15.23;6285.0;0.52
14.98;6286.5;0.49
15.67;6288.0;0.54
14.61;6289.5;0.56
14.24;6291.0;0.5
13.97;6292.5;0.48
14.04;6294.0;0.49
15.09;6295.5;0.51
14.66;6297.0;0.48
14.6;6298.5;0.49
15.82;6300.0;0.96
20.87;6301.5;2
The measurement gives 13.97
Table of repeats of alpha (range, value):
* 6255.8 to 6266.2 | 12.23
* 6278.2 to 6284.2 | 13.15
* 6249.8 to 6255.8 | 13.56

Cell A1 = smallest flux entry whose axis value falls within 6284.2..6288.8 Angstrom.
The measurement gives 14.98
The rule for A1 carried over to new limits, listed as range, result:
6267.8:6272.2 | 14.57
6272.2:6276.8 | 14.59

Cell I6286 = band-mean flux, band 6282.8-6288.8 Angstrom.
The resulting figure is 15.2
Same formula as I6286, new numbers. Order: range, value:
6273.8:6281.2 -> 15.5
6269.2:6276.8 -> 15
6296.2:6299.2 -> 14.6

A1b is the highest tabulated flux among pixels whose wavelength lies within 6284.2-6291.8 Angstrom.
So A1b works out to 15.67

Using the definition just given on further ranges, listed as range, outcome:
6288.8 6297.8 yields 15.09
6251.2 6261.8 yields 14.9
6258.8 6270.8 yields 15.75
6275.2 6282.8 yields 16.48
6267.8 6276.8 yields 15.43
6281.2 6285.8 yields 15.23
